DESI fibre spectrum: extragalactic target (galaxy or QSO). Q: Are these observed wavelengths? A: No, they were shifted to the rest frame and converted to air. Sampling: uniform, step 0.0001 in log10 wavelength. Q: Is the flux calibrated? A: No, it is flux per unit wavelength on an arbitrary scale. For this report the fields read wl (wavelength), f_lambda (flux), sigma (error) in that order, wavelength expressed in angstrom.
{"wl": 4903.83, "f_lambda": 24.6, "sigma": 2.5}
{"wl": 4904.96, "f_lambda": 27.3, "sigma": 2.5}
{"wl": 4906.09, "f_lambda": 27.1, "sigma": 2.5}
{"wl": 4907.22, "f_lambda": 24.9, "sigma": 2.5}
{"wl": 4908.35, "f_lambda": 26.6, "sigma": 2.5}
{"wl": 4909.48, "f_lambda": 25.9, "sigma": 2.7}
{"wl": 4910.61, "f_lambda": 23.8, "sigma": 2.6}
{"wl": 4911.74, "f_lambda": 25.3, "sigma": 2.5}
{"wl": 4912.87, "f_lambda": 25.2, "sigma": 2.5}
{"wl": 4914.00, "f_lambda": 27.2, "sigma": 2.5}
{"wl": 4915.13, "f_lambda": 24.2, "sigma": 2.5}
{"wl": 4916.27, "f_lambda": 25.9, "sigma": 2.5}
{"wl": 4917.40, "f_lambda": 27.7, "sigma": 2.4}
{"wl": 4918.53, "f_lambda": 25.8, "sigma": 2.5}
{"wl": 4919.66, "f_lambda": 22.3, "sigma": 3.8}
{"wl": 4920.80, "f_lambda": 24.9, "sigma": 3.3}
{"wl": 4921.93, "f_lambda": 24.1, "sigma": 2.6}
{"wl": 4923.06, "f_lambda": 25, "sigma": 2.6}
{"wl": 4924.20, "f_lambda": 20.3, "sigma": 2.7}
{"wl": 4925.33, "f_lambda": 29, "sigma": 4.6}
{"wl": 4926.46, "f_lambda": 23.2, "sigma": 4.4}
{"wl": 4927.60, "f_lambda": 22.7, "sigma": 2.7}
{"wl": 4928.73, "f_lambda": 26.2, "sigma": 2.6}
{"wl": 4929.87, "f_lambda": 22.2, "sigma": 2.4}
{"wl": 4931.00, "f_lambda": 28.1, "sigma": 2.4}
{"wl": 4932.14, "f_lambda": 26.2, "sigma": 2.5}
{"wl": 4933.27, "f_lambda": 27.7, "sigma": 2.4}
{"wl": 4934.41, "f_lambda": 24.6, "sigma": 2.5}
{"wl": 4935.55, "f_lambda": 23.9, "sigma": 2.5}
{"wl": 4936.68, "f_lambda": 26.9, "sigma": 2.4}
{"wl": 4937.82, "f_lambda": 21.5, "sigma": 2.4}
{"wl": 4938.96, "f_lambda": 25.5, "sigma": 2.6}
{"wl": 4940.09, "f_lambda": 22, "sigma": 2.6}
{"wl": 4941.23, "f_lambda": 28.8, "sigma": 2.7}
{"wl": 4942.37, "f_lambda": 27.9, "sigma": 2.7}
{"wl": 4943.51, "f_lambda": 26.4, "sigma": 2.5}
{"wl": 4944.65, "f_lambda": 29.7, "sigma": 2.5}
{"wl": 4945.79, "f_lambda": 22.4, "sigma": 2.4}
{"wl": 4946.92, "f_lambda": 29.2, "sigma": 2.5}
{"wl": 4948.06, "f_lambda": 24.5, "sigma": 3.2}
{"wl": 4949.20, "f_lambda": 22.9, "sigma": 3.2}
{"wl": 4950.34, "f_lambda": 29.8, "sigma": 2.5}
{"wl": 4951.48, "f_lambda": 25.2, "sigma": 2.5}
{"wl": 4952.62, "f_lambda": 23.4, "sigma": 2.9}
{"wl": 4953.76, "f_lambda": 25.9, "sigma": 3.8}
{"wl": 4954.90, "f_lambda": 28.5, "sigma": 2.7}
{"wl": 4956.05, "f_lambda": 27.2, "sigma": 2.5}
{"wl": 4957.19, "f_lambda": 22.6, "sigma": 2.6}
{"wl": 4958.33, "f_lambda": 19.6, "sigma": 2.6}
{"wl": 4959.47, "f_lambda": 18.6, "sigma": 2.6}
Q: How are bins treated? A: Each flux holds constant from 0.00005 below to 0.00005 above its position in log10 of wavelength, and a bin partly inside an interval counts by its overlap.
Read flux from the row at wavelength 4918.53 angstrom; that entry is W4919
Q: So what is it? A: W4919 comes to 25.8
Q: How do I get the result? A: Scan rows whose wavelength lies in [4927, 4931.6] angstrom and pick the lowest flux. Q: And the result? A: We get 22.2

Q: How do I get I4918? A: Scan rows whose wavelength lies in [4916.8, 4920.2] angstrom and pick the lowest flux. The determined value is 22.3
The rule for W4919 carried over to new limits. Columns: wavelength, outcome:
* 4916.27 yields 25.9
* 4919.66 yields 22.3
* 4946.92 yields 29.2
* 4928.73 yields 26.2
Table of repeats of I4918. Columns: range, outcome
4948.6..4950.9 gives 22.9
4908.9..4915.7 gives 23.8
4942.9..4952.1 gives 22.4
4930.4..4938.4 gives 21.5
